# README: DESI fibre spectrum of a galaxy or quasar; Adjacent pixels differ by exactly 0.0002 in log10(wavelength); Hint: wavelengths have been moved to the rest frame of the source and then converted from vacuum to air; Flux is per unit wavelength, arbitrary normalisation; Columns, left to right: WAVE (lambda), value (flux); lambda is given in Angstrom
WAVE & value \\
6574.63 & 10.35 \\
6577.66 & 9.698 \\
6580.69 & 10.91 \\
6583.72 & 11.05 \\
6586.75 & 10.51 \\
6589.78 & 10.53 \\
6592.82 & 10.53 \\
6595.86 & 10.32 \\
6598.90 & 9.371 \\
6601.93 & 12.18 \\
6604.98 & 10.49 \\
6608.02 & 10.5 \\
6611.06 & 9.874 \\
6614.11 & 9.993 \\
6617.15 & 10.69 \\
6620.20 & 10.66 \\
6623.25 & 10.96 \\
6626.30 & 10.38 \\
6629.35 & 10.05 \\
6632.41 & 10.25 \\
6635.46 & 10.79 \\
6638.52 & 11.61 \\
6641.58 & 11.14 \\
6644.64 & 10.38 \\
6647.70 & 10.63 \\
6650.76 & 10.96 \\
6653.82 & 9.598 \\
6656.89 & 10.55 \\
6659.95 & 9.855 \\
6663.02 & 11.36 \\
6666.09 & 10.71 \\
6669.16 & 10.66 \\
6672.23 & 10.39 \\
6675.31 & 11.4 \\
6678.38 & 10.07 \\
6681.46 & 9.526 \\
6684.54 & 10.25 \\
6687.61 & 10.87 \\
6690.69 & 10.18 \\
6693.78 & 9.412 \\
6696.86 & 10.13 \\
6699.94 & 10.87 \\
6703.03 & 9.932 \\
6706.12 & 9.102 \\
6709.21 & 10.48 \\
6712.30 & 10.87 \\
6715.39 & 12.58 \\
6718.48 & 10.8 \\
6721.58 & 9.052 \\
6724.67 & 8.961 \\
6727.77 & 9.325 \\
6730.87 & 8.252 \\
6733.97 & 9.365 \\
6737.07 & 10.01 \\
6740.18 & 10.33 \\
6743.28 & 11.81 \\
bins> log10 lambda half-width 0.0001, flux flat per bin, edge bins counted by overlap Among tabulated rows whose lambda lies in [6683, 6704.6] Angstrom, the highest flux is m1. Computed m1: 10.87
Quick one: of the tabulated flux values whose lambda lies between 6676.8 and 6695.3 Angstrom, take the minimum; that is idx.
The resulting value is 9.412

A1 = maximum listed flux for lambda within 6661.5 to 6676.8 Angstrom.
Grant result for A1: 11.4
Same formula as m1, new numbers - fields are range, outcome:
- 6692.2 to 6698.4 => 10.13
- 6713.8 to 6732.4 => 12.58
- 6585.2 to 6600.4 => 10.53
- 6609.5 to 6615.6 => 9.993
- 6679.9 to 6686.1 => 10.25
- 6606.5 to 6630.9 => 10.96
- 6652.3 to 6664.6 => 11.36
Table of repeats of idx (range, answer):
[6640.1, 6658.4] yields 9.598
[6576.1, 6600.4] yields 9.371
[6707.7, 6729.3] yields 8.961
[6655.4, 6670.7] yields 9.855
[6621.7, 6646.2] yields 10.05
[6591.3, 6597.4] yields 10.32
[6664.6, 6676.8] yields 10.39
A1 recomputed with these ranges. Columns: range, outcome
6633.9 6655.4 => 11.61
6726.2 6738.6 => 10.01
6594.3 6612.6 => 12.18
